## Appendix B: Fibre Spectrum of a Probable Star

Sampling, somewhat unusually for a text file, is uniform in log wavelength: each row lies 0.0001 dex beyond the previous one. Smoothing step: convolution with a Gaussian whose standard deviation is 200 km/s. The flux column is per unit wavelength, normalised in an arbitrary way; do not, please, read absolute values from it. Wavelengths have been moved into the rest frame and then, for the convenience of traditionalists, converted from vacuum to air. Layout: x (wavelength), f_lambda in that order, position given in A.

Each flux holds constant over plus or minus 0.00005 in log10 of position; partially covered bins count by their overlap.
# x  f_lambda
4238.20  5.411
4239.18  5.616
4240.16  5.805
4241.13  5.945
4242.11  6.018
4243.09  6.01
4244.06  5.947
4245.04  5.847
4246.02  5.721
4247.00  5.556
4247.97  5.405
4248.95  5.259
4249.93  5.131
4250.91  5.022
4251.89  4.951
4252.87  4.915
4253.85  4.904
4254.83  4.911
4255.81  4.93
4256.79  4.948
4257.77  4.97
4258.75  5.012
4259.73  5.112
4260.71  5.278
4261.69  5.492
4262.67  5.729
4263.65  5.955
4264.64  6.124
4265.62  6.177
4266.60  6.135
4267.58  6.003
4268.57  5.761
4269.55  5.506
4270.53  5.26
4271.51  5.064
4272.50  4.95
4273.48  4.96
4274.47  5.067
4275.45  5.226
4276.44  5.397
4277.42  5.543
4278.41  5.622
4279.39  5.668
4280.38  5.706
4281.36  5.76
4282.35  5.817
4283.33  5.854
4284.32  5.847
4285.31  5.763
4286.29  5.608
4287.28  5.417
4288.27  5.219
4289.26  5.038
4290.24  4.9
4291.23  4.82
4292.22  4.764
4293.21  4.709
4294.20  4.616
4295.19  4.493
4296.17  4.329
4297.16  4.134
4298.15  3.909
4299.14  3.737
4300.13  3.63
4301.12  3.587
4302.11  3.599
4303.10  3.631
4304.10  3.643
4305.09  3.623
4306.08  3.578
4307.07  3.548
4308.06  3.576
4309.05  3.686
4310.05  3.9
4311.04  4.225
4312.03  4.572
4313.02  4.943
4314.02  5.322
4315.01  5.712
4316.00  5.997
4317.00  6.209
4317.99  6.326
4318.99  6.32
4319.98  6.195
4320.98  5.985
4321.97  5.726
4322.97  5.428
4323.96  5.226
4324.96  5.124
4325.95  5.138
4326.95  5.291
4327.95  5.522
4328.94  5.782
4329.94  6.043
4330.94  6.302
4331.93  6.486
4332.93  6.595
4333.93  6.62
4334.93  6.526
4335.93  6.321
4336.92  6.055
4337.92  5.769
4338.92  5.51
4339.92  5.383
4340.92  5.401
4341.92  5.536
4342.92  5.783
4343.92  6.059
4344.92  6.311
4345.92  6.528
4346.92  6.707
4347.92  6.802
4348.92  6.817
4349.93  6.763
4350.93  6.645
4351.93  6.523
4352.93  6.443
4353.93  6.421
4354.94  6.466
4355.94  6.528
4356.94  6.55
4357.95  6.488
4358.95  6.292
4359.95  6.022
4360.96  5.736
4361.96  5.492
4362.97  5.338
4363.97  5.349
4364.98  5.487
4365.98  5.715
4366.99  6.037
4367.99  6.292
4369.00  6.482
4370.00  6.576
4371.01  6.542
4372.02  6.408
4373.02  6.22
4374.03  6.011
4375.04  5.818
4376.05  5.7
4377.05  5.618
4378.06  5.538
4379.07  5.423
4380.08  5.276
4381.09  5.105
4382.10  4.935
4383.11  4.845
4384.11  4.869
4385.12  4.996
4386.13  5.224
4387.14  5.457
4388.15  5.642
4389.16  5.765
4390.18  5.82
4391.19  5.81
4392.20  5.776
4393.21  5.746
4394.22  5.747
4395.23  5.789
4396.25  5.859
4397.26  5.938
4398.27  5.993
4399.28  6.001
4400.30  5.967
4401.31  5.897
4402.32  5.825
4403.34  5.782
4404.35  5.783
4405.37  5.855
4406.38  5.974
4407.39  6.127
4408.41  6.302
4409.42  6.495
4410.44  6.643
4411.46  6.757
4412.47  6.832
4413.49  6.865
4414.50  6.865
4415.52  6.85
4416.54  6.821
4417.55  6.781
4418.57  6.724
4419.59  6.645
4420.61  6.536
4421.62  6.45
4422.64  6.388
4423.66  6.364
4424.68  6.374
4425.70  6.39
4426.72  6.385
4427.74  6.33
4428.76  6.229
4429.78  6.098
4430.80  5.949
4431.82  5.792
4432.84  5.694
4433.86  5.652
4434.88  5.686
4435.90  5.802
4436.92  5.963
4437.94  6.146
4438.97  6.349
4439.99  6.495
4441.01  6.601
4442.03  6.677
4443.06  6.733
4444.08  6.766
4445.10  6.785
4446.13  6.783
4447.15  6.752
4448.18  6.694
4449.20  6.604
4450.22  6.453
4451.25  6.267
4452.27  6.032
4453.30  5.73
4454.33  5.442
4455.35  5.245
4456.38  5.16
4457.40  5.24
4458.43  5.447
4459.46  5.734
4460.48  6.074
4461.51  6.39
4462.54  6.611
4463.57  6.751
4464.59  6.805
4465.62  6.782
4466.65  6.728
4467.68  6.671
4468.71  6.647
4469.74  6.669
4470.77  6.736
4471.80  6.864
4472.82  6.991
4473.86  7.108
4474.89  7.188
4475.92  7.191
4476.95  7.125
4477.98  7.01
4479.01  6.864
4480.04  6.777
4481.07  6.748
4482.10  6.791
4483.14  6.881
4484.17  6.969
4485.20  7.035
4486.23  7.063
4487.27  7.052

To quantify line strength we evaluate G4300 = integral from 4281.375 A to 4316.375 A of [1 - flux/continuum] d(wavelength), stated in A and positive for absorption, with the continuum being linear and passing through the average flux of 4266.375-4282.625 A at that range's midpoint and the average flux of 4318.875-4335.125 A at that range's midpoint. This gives 6.7 A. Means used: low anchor 5.48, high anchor 5.88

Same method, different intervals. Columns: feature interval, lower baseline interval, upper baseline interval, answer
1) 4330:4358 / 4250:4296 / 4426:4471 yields -3.0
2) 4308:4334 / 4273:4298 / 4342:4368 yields 1.0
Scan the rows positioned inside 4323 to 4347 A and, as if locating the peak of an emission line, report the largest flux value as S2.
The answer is 6.707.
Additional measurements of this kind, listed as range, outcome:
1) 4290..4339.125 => 6.62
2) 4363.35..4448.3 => 6.865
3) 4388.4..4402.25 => 6.001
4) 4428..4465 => 6.805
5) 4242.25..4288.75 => 6.177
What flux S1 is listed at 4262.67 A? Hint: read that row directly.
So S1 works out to 5.729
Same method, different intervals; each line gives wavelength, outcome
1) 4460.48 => 6.074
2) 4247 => 5.556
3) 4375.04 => 5.818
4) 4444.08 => 6.766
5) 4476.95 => 7.125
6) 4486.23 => 7.063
